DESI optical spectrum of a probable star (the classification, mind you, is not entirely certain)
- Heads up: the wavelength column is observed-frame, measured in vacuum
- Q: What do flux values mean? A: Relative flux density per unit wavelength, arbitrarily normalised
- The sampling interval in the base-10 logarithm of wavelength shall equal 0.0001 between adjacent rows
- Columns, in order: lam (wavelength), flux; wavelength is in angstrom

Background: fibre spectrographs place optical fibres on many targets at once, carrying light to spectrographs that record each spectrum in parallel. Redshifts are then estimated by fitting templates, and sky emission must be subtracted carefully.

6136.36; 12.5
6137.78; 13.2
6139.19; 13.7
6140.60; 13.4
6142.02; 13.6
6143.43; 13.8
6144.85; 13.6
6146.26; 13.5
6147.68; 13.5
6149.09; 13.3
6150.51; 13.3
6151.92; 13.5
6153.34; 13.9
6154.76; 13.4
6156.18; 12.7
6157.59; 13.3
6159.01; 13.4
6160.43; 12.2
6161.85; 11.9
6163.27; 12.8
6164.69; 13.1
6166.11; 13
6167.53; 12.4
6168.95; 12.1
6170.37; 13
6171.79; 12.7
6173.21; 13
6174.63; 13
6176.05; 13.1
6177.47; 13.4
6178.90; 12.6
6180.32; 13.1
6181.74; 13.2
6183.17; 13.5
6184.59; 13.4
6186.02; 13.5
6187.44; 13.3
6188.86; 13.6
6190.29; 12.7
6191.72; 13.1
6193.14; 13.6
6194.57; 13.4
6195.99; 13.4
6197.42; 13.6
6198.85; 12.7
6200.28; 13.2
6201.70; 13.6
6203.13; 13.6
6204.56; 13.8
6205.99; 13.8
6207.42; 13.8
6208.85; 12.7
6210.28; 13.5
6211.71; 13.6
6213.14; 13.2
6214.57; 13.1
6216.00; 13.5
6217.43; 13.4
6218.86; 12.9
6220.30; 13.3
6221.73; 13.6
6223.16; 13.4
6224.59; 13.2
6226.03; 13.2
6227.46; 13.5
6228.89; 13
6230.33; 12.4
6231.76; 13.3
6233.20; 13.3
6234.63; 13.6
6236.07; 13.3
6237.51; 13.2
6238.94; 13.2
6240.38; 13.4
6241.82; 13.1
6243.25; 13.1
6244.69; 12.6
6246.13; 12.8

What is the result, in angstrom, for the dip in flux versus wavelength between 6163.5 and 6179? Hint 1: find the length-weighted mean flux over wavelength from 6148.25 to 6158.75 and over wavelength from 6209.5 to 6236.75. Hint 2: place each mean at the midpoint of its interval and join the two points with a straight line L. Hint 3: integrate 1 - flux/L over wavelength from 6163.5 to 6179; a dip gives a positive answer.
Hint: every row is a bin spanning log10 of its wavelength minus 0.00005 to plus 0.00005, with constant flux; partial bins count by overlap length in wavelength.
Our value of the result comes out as 0.55 angstrom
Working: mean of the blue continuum 13.4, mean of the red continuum 13.3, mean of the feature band 12.9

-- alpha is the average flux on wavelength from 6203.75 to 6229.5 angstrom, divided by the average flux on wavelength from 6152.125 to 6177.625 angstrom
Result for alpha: 1.04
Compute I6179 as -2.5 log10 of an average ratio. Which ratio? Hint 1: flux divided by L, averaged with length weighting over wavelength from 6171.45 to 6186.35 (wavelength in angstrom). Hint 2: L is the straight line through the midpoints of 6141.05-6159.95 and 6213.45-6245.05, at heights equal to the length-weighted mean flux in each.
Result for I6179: 0.02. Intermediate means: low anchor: 13.4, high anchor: 13.2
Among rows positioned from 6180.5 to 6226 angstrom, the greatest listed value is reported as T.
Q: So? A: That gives 13.8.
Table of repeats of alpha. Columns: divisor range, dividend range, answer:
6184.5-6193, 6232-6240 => 1.00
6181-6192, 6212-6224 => 1.00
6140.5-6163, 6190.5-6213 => 1.01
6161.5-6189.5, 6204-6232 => 1.02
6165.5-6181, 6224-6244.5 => 1.03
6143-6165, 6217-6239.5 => 1.00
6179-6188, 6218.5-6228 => 1.00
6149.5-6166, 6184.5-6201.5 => 1.02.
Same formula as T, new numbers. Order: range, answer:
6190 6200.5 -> 13.6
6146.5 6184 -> 13.9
